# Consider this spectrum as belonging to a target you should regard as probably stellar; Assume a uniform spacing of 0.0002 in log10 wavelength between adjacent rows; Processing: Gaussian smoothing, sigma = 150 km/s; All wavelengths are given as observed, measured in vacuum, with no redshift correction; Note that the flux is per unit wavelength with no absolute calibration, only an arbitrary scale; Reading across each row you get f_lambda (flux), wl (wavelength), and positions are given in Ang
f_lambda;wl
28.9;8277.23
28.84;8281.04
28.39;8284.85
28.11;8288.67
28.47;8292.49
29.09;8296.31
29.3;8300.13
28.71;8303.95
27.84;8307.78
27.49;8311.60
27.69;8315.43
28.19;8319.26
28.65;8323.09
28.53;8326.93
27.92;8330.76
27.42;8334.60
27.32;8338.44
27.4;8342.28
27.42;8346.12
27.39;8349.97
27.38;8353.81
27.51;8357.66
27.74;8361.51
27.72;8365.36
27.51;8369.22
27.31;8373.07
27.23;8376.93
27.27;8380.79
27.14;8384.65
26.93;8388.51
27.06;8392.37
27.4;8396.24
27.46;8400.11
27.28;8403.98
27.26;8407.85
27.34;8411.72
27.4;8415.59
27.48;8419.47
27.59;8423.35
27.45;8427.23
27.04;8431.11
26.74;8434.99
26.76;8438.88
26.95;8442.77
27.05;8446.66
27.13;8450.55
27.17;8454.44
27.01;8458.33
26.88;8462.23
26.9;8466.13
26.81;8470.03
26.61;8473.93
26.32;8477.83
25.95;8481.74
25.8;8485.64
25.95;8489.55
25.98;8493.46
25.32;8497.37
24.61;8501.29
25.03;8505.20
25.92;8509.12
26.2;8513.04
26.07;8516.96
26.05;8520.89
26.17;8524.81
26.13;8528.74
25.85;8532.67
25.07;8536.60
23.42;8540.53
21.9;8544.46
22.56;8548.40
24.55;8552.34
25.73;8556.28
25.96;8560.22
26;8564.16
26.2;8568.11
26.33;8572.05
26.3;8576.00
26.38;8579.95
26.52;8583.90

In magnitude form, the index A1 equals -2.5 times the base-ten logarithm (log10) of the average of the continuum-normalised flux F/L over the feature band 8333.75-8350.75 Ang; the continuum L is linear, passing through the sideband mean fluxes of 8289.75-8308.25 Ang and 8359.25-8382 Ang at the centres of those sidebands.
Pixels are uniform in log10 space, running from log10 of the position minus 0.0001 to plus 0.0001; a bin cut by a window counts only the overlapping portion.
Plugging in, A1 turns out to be 0.02 mag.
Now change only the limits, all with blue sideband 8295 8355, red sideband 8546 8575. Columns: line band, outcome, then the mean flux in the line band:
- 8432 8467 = -0.02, 27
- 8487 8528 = 0.01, 25.7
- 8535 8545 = 0.08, 23.6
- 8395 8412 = -0.01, 27.3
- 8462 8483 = -0.01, 26.6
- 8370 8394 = 0.01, 27.2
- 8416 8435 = -0.02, 27.3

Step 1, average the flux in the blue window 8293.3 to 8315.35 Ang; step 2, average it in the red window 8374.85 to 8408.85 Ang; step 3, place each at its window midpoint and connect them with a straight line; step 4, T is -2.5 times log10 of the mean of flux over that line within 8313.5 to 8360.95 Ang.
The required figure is 0.01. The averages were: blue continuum 28.4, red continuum 27.2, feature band 27.7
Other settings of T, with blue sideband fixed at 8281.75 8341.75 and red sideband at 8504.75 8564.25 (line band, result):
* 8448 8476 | -0.03 mag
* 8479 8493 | -0.01 mag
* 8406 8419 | -0.02 mag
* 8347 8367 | 0.00 mag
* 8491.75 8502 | 0.01 mag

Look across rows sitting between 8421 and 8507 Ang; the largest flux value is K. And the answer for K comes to 27.59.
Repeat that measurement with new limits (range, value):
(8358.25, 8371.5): 27.74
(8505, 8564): 26.2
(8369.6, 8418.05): 27.46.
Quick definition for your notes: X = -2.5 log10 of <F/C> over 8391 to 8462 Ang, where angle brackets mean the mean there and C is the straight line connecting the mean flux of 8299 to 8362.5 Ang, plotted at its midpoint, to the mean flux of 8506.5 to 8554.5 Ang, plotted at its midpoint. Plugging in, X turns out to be -0.03 mag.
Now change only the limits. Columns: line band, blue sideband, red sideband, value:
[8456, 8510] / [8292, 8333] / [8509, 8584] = 0.01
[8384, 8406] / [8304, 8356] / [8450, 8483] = 0.00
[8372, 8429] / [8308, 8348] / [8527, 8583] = -0.01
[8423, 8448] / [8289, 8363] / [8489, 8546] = -0.02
